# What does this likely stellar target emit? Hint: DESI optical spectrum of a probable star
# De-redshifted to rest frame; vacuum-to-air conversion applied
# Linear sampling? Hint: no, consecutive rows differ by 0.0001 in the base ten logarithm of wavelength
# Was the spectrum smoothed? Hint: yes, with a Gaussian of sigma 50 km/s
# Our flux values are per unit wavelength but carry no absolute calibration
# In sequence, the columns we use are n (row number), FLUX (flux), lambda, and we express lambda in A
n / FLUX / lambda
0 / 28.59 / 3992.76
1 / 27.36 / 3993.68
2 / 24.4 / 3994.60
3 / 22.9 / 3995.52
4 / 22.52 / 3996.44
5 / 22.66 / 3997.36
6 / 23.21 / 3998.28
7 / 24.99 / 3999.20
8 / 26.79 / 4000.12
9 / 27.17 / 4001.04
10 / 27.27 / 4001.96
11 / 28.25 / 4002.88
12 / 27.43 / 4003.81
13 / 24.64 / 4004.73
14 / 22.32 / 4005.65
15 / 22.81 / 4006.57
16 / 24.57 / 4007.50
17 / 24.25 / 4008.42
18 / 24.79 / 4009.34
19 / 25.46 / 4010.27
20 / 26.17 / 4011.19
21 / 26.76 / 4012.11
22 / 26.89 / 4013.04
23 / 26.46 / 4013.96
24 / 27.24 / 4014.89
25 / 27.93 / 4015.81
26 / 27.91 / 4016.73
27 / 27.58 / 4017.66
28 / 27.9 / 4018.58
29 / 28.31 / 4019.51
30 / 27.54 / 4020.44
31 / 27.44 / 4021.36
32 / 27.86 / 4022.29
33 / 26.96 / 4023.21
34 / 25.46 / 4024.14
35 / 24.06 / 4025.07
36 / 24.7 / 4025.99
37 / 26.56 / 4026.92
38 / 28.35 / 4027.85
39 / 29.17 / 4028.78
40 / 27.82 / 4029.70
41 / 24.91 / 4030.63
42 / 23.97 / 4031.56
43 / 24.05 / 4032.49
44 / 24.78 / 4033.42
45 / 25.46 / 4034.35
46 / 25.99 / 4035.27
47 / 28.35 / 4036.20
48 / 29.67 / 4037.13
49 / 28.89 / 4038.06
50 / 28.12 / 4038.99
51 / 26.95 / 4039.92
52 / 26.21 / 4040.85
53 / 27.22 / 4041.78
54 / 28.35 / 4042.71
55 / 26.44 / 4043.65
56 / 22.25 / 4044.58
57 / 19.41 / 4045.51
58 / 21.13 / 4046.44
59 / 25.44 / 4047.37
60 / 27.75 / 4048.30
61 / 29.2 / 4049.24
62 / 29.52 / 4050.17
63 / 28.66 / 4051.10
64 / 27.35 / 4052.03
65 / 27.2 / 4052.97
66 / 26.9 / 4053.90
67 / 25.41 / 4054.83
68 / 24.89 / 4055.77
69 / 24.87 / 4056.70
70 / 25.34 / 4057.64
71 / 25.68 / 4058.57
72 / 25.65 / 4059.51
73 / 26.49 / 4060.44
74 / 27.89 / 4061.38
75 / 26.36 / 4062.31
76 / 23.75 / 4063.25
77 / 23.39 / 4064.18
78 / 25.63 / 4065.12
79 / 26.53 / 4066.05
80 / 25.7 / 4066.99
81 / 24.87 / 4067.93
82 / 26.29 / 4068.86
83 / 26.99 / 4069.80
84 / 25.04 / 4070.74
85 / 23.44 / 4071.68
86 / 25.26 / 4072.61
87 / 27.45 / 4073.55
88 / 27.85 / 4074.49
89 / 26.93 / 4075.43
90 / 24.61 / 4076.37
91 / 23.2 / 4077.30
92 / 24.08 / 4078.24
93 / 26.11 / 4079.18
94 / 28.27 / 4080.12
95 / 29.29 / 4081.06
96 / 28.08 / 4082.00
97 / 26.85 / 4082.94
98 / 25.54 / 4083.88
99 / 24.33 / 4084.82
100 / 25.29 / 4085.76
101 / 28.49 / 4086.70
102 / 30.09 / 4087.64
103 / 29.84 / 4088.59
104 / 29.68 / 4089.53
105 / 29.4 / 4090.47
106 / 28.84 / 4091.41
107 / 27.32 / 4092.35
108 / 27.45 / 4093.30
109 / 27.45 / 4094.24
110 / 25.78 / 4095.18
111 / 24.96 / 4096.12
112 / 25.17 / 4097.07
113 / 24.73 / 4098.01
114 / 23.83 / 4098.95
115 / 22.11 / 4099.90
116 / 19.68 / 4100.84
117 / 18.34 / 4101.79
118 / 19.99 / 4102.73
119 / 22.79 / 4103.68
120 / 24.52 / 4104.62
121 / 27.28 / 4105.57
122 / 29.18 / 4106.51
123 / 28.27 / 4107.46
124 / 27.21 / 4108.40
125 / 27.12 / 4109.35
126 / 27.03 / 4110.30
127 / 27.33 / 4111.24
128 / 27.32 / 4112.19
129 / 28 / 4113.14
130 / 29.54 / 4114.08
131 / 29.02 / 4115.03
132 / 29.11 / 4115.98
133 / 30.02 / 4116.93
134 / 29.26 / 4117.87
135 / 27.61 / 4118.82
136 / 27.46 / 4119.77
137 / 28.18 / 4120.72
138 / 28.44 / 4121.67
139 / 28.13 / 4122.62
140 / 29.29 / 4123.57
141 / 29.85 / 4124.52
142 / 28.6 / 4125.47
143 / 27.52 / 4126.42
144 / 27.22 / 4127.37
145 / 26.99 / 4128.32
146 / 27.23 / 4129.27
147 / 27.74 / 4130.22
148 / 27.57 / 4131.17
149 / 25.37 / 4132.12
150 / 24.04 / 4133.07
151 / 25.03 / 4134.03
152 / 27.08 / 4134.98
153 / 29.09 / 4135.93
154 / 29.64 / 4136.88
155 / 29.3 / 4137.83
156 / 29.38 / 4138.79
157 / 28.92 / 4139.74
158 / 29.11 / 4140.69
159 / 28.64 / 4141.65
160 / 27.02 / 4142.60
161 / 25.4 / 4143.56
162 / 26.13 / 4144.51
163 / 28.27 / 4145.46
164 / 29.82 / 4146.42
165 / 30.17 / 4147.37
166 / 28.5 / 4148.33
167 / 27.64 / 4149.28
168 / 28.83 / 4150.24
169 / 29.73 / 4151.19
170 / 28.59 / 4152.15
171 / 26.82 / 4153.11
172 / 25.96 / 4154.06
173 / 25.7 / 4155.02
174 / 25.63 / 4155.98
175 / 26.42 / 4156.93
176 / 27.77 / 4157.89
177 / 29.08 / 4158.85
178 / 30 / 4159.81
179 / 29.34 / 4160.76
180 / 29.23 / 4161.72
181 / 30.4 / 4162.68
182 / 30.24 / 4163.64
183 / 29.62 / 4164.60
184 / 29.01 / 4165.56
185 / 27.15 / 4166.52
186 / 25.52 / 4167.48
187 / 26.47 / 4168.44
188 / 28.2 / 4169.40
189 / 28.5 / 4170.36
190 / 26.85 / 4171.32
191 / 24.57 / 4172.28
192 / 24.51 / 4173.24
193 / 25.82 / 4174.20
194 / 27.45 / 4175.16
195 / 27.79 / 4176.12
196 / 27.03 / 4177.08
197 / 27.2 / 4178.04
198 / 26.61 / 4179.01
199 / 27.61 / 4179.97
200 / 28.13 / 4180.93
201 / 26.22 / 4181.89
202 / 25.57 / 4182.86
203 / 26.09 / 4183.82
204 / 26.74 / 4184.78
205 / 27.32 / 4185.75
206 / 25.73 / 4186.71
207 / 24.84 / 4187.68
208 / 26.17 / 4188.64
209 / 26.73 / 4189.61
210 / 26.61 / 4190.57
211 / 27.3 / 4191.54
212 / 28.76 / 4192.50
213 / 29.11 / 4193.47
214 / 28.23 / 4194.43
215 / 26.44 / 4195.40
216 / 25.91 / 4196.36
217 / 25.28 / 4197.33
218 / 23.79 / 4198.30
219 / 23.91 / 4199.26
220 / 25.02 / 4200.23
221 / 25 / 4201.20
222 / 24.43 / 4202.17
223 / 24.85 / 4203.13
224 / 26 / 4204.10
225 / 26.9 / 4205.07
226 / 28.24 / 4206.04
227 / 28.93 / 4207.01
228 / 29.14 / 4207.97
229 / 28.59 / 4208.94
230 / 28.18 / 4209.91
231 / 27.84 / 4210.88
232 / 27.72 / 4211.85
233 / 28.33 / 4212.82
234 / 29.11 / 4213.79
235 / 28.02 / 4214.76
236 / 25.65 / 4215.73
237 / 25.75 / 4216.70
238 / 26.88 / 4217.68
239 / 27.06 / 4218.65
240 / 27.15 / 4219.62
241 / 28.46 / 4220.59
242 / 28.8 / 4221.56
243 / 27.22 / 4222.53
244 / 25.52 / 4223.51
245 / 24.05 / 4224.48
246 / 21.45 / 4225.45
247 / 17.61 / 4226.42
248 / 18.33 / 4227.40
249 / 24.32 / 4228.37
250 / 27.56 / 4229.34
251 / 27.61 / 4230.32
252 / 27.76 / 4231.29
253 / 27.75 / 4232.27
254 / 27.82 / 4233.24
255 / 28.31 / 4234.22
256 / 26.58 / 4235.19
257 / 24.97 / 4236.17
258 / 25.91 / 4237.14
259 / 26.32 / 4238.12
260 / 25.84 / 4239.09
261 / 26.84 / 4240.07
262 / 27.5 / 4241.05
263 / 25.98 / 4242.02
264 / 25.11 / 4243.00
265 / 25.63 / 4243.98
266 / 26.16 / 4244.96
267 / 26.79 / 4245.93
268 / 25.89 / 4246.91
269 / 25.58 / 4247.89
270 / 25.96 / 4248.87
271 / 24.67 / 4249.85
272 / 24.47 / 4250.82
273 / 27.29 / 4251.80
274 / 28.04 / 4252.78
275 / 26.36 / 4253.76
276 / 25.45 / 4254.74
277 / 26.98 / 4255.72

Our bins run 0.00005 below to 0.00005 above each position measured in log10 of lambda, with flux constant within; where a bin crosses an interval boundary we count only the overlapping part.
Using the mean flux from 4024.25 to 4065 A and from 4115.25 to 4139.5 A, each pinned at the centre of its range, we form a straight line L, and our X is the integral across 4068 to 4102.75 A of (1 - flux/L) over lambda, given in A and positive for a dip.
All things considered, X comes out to 1.4 A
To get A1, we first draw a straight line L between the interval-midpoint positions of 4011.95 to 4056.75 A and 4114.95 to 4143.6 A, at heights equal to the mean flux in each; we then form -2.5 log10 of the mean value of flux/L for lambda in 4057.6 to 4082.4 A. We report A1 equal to 0.048 mag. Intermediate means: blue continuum 26.6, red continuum 28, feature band 25.9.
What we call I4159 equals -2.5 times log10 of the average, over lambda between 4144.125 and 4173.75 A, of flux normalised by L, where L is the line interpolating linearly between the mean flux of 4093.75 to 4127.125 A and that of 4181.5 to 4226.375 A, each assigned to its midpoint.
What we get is -0.053 mag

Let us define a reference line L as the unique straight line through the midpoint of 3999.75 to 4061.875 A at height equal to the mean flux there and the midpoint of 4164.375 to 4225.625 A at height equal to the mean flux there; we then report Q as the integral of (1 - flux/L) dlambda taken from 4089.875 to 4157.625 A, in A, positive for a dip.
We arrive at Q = -1.4 A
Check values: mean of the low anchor 26.3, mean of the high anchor 26.8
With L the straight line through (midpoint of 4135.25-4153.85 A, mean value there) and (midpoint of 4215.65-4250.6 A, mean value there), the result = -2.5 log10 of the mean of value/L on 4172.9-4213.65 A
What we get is 0.01 mag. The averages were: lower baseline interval 28.4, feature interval 26.7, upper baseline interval 25.8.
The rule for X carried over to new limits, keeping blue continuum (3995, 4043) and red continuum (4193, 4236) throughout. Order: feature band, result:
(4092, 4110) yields 0.9 A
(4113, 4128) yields -1.3 A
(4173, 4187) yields -0.2 A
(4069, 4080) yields 0.3 A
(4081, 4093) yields -0.7 A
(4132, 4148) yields -0.9 A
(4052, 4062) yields 0.1 A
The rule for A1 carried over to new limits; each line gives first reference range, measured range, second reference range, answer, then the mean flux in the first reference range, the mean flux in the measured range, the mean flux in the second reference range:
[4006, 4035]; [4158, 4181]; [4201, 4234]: -0.055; 26.2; 27.8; 26.4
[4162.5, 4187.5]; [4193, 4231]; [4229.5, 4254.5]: 0.021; 27.1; 26.2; 26.4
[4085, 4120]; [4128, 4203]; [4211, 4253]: -0.034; 26.6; 27.2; 26.1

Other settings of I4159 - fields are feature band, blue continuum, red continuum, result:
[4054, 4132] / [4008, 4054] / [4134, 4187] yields 0.02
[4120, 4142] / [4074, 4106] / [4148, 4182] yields -0.04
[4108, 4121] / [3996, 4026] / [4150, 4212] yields -0.06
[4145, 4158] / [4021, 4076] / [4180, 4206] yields -0.06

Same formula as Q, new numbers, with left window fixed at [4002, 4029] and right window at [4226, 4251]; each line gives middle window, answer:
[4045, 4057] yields 0.1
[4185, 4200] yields -0.3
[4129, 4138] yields -0.4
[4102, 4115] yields -0.2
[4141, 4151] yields -0.8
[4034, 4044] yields -0.4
